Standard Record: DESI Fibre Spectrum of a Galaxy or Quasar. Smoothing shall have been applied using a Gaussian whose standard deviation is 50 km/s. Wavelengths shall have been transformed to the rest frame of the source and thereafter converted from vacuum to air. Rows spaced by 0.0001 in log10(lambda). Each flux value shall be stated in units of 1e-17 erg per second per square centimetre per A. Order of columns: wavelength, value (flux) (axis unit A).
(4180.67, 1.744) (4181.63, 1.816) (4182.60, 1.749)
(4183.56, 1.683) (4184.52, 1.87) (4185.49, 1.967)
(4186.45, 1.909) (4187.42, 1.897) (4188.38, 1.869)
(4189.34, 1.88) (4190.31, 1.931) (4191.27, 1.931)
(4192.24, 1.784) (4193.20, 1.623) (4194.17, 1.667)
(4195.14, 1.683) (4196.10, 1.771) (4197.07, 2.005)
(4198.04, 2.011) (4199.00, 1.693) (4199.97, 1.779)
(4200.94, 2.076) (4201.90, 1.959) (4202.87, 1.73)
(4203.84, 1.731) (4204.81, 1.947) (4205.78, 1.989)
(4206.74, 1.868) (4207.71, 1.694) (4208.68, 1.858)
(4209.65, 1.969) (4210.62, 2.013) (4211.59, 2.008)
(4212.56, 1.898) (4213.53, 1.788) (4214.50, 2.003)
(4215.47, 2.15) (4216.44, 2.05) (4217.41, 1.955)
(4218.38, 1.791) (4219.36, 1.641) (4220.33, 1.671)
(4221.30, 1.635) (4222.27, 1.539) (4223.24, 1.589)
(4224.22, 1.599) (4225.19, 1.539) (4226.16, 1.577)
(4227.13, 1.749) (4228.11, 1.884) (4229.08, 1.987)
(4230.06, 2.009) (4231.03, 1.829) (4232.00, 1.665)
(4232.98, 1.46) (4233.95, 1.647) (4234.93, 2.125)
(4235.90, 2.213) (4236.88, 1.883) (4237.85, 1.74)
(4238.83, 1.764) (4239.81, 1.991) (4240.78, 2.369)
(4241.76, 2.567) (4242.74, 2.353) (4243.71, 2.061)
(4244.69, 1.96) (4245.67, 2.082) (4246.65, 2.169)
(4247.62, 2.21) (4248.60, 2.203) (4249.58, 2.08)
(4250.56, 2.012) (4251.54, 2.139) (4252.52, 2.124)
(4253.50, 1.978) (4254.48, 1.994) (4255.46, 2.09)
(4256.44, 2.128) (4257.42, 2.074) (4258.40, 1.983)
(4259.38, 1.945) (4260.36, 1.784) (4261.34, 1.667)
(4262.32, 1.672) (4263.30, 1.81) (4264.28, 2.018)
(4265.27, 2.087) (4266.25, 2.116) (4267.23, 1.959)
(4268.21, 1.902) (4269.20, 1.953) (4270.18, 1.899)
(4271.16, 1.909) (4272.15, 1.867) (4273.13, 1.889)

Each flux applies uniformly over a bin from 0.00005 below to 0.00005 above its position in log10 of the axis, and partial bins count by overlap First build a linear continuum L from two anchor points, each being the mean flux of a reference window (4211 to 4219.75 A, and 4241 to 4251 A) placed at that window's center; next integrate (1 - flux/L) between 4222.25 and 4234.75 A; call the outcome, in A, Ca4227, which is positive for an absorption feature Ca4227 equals 2.0 A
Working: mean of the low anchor 1.92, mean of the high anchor 2.17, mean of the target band 1.71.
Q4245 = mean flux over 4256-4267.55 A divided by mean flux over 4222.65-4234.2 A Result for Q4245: 1.13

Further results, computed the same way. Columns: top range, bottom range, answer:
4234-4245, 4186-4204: 1.13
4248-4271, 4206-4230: 1.09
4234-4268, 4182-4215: 1.09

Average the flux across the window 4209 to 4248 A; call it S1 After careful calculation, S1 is 1.9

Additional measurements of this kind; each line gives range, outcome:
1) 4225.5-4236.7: 1.83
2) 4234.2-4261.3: 2.06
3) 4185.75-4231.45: 1.83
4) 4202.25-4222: 1.87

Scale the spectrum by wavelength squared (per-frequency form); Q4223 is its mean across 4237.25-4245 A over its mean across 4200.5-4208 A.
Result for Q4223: 1.14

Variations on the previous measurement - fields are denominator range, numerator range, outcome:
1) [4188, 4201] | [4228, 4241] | 1.05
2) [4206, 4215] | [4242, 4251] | 1.14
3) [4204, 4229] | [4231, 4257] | 1.13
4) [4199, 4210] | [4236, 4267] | 1.12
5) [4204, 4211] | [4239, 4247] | 1.17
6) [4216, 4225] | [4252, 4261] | 1.19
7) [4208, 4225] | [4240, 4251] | 1.21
